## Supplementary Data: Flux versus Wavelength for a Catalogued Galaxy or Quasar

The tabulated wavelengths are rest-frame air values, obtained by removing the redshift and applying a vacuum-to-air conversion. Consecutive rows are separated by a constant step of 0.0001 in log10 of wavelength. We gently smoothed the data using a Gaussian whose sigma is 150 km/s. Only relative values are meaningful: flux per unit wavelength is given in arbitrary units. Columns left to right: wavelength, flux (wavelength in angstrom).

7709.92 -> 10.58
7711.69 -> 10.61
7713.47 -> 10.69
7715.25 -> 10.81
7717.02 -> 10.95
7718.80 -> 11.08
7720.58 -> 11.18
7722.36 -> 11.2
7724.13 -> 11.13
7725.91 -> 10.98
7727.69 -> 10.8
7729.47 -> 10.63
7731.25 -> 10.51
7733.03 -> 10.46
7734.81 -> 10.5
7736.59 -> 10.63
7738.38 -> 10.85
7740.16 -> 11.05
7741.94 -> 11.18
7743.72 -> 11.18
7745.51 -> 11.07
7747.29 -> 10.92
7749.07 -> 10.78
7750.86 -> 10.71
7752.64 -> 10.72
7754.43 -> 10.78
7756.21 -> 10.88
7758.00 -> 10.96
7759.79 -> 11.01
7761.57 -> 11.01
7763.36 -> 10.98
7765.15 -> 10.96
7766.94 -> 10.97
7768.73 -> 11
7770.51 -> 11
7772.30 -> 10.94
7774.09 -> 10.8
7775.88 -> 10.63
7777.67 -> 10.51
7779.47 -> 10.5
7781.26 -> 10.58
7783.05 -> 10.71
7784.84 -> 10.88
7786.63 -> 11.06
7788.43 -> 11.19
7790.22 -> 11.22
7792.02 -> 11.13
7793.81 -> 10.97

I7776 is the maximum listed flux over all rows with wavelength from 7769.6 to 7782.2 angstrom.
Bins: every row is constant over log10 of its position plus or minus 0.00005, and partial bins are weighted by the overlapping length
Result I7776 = 11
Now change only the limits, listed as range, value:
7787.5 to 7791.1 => 11.22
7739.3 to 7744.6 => 11.18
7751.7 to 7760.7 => 11.01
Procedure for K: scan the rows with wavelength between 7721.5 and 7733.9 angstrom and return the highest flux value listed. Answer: 11.2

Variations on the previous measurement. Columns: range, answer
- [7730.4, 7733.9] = 10.51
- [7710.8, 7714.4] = 10.69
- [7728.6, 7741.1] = 11.05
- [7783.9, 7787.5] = 11.06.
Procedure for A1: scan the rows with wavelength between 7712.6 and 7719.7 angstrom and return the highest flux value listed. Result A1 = 11.08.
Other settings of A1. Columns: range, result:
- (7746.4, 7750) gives 10.92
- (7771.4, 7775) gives 10.94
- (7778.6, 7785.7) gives 10.88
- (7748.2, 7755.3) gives 10.78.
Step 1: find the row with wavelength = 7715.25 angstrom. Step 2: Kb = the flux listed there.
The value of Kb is 10.81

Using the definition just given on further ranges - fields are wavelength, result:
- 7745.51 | 11.07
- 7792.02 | 11.13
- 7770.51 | 11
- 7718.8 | 11.08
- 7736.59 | 10.63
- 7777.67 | 10.51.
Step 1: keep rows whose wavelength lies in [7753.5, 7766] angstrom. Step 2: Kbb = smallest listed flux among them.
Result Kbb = 10.78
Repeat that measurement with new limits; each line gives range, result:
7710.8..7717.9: 10.61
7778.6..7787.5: 10.5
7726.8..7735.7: 10.46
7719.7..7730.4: 10.63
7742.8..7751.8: 10.71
